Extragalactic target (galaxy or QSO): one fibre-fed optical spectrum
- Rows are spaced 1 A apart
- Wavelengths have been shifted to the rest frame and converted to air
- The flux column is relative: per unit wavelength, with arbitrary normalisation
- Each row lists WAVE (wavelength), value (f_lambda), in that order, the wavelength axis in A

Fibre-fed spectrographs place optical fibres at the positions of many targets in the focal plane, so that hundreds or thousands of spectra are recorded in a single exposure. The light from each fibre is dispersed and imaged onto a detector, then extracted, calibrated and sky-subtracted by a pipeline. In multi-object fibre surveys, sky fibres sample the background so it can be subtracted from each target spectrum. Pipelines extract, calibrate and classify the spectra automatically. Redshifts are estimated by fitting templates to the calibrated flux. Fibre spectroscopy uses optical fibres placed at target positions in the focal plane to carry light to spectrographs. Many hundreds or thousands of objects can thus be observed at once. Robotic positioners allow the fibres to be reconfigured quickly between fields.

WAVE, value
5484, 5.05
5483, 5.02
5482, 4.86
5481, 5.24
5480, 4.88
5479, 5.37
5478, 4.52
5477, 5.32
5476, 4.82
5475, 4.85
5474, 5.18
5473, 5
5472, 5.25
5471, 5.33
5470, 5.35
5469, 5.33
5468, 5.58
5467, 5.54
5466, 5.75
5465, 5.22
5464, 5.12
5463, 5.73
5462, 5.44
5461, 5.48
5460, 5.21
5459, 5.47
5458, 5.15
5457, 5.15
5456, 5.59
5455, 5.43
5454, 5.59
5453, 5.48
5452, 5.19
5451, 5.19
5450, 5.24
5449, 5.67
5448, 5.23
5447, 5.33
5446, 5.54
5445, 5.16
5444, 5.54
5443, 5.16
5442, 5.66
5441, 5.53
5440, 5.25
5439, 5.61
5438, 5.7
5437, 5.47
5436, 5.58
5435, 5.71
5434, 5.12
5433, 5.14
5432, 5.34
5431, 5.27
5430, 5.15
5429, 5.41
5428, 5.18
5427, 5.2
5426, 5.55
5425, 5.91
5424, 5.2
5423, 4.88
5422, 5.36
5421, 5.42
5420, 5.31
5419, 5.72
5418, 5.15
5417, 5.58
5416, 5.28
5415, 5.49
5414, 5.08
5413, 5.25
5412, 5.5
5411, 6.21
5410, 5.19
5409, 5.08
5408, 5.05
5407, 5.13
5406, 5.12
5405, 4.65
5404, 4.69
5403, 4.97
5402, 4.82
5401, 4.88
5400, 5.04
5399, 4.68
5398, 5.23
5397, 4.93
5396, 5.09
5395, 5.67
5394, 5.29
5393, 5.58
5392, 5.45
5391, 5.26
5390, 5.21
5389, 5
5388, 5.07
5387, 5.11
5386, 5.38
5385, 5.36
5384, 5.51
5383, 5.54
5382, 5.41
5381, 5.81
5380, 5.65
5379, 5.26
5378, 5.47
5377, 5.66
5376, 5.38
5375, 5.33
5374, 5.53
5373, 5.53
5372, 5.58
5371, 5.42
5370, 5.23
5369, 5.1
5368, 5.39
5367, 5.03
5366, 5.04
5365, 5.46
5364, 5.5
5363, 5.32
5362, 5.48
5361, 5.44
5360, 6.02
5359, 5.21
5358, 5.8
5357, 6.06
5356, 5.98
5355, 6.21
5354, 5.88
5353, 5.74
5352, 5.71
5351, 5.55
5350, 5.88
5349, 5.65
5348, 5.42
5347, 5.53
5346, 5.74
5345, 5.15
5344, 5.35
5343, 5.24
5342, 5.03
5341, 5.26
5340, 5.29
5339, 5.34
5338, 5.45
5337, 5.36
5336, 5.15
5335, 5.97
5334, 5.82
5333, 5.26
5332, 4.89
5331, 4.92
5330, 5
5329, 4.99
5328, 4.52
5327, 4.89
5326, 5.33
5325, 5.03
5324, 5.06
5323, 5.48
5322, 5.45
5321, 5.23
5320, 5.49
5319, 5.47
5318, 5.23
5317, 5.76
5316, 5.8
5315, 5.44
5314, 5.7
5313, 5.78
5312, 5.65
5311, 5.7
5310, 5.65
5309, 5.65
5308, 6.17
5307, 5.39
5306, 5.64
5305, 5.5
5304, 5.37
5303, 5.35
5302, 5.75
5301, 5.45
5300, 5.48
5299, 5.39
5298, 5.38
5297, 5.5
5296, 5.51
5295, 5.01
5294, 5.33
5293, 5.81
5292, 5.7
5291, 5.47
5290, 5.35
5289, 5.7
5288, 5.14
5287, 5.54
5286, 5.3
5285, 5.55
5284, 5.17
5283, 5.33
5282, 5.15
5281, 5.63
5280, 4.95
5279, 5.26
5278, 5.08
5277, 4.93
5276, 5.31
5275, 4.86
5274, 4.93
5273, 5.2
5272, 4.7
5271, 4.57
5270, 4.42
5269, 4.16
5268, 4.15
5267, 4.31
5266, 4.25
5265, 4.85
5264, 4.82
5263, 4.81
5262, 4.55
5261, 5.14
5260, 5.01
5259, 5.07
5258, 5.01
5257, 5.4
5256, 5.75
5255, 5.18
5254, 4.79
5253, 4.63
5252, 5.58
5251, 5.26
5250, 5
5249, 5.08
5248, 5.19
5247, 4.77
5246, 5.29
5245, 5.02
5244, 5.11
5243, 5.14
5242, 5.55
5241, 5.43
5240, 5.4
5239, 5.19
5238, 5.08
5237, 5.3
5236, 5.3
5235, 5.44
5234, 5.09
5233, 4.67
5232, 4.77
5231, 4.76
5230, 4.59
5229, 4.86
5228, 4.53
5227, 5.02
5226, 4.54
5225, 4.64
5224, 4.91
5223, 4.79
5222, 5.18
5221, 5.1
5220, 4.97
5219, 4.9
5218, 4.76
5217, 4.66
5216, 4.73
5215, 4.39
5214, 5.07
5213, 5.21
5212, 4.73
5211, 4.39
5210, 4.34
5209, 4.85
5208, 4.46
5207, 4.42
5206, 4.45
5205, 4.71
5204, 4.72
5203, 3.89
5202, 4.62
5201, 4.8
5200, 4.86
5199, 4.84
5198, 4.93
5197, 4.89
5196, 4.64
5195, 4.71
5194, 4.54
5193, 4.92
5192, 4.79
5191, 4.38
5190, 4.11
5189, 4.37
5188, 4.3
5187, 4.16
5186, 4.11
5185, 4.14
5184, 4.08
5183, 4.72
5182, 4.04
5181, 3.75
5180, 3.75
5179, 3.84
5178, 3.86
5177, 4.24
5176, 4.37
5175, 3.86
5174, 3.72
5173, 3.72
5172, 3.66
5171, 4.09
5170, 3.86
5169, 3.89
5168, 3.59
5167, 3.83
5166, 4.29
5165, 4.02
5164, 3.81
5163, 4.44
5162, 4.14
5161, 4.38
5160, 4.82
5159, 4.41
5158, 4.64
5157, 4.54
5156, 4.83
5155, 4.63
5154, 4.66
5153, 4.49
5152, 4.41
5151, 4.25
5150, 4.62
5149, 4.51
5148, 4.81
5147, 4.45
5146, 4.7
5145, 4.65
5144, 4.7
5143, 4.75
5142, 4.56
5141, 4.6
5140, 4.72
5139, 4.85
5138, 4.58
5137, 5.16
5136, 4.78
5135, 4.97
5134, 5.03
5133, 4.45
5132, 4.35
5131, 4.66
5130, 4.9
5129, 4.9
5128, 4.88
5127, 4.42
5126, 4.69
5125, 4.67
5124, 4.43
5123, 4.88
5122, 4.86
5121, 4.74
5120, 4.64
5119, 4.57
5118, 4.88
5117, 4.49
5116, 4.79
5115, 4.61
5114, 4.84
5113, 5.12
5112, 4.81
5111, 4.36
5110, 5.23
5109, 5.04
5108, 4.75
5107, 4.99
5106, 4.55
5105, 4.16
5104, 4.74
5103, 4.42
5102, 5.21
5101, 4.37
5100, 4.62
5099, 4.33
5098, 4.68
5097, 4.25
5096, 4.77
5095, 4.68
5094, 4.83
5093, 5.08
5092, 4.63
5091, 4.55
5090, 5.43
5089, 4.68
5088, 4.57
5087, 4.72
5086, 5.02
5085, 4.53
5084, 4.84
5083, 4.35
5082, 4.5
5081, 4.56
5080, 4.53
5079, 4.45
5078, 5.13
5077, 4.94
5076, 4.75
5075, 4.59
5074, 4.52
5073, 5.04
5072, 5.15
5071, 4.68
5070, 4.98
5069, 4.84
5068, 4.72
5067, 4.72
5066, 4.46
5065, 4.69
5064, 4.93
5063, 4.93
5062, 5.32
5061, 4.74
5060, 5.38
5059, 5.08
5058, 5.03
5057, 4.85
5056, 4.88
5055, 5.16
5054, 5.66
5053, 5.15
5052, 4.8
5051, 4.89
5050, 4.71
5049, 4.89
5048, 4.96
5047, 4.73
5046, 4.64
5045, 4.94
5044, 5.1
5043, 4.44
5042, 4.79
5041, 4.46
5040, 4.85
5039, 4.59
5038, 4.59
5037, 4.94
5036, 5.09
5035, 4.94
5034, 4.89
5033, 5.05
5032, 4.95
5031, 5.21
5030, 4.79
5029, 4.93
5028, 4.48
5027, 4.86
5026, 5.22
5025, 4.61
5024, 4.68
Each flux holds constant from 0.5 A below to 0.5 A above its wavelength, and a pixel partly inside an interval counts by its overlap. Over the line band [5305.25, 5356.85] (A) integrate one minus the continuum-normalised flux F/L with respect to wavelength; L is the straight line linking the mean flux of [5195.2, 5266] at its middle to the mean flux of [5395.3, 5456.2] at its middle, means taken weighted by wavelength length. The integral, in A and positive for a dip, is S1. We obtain -3.6 A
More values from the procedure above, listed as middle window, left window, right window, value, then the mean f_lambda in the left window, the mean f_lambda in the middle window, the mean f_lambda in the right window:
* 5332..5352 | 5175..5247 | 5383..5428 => -1.5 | 4.69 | 5.44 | 5.24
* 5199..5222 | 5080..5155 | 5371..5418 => 0.9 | 4.69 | 4.7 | 5.28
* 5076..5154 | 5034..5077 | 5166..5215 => -1.0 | 4.87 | 4.7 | 4.34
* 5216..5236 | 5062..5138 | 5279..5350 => 1.0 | 4.74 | 4.86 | 5.4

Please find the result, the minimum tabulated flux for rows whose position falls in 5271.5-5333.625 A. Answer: 4.52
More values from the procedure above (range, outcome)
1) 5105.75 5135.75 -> 4.35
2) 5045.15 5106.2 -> 4.16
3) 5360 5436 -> 4.65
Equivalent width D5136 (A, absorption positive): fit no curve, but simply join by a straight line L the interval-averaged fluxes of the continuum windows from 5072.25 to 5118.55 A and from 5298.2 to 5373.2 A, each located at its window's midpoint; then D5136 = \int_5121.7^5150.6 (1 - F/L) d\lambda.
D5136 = 0.8 A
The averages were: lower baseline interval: 4.72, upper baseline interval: 5.46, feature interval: 4.71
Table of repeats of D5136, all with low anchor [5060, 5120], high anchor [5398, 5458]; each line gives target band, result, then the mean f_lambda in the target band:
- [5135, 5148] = 0.3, 4.72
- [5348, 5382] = -2.3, 5.55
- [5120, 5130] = 0.2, 4.72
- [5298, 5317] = -1.9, 5.6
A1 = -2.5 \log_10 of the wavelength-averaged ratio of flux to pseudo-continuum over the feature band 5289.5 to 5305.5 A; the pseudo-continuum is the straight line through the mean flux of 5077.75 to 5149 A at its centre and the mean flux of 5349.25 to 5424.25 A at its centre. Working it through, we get -0.06 mag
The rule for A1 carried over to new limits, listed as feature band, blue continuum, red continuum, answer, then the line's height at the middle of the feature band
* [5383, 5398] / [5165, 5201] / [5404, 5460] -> -0.03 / 5.16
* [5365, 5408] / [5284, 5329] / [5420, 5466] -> 0.03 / 5.41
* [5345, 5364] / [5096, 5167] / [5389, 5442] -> -0.11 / 5.14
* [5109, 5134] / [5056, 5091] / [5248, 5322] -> 0.04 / 4.91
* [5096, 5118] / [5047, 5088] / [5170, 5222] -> 0.01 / 4.72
